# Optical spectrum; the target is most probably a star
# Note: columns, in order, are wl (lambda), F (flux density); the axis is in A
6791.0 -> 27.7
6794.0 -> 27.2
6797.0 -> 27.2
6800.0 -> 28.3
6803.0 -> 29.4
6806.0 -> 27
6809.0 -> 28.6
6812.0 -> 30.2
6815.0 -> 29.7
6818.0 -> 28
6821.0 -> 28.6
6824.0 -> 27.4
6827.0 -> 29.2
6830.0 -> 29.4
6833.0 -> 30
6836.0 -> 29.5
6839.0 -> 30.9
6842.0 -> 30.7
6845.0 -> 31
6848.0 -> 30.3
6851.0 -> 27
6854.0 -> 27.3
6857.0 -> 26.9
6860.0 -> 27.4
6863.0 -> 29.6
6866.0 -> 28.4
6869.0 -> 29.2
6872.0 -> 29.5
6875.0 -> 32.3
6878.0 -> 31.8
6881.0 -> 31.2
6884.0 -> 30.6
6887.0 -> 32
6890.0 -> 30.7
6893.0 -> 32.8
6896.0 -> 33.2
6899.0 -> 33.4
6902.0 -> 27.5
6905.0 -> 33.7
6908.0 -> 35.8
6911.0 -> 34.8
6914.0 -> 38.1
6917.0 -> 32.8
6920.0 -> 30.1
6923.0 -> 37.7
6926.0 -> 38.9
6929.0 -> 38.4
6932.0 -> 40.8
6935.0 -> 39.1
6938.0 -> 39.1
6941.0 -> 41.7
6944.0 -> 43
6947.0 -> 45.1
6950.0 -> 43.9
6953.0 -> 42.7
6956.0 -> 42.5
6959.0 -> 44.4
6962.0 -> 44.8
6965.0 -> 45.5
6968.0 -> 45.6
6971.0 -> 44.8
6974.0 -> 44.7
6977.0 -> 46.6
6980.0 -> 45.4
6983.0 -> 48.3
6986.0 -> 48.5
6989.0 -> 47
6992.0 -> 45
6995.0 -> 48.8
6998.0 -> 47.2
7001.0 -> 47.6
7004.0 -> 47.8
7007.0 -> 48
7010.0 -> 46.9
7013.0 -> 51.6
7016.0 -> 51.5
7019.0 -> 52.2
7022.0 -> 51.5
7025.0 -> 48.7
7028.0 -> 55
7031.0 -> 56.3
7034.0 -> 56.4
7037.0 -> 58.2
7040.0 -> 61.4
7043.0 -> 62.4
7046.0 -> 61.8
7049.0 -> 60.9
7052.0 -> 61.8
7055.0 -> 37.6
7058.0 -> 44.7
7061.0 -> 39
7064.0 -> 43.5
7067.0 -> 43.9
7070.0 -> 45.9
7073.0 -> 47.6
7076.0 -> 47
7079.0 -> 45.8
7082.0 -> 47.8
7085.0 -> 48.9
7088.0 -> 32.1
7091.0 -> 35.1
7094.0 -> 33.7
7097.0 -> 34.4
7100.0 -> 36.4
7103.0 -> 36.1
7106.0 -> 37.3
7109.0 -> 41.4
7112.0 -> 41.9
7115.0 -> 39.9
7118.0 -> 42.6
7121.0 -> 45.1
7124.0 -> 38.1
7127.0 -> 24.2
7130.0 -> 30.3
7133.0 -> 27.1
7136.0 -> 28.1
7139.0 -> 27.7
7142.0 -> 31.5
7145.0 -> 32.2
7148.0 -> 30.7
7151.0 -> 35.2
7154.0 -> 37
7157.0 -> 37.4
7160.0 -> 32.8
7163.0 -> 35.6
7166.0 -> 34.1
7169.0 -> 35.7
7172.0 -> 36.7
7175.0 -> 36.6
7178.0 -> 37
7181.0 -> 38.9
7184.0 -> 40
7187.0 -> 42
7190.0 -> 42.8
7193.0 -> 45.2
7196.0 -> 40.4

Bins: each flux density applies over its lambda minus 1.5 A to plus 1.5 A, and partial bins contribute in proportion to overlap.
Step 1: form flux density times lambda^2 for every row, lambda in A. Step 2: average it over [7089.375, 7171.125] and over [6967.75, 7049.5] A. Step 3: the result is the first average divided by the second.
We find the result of 0.71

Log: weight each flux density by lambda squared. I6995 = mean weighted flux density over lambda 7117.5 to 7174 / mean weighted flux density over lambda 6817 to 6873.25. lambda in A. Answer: 1.3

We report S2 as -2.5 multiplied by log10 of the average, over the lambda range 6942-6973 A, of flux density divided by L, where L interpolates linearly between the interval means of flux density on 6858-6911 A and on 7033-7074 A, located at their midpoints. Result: -0.11 mag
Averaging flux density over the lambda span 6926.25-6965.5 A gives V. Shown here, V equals 42.2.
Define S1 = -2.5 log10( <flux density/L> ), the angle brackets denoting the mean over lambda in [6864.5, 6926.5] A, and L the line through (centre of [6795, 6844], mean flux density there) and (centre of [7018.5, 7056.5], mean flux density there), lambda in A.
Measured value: 0.18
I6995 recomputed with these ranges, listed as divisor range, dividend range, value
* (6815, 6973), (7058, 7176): 1.16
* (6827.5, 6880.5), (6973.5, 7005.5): 1.66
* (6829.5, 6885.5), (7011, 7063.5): 1.89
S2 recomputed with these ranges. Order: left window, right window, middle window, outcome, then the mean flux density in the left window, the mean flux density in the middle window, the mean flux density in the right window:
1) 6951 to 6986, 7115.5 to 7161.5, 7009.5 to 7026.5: -0.209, 45.2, 50.6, 33.5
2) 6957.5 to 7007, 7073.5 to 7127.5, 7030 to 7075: -0.218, 46.4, 52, 39.8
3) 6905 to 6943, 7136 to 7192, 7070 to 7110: -0.123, 37.2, 40.5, 35.7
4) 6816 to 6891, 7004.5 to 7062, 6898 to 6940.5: 0.067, 29.5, 35.9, 53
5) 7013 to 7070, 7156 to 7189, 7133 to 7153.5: 0.291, 52.4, 30.9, 37.1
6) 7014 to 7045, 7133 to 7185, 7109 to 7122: -0.021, 55.4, 42.2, 34.3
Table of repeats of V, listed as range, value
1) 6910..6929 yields 35.7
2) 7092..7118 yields 37.9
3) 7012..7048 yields 55.7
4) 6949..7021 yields 46.8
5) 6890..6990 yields 40.1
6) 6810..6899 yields 29.9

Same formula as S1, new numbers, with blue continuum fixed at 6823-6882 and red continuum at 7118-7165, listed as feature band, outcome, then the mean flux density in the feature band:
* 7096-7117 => -0.17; 38.4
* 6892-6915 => -0.12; 33.6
